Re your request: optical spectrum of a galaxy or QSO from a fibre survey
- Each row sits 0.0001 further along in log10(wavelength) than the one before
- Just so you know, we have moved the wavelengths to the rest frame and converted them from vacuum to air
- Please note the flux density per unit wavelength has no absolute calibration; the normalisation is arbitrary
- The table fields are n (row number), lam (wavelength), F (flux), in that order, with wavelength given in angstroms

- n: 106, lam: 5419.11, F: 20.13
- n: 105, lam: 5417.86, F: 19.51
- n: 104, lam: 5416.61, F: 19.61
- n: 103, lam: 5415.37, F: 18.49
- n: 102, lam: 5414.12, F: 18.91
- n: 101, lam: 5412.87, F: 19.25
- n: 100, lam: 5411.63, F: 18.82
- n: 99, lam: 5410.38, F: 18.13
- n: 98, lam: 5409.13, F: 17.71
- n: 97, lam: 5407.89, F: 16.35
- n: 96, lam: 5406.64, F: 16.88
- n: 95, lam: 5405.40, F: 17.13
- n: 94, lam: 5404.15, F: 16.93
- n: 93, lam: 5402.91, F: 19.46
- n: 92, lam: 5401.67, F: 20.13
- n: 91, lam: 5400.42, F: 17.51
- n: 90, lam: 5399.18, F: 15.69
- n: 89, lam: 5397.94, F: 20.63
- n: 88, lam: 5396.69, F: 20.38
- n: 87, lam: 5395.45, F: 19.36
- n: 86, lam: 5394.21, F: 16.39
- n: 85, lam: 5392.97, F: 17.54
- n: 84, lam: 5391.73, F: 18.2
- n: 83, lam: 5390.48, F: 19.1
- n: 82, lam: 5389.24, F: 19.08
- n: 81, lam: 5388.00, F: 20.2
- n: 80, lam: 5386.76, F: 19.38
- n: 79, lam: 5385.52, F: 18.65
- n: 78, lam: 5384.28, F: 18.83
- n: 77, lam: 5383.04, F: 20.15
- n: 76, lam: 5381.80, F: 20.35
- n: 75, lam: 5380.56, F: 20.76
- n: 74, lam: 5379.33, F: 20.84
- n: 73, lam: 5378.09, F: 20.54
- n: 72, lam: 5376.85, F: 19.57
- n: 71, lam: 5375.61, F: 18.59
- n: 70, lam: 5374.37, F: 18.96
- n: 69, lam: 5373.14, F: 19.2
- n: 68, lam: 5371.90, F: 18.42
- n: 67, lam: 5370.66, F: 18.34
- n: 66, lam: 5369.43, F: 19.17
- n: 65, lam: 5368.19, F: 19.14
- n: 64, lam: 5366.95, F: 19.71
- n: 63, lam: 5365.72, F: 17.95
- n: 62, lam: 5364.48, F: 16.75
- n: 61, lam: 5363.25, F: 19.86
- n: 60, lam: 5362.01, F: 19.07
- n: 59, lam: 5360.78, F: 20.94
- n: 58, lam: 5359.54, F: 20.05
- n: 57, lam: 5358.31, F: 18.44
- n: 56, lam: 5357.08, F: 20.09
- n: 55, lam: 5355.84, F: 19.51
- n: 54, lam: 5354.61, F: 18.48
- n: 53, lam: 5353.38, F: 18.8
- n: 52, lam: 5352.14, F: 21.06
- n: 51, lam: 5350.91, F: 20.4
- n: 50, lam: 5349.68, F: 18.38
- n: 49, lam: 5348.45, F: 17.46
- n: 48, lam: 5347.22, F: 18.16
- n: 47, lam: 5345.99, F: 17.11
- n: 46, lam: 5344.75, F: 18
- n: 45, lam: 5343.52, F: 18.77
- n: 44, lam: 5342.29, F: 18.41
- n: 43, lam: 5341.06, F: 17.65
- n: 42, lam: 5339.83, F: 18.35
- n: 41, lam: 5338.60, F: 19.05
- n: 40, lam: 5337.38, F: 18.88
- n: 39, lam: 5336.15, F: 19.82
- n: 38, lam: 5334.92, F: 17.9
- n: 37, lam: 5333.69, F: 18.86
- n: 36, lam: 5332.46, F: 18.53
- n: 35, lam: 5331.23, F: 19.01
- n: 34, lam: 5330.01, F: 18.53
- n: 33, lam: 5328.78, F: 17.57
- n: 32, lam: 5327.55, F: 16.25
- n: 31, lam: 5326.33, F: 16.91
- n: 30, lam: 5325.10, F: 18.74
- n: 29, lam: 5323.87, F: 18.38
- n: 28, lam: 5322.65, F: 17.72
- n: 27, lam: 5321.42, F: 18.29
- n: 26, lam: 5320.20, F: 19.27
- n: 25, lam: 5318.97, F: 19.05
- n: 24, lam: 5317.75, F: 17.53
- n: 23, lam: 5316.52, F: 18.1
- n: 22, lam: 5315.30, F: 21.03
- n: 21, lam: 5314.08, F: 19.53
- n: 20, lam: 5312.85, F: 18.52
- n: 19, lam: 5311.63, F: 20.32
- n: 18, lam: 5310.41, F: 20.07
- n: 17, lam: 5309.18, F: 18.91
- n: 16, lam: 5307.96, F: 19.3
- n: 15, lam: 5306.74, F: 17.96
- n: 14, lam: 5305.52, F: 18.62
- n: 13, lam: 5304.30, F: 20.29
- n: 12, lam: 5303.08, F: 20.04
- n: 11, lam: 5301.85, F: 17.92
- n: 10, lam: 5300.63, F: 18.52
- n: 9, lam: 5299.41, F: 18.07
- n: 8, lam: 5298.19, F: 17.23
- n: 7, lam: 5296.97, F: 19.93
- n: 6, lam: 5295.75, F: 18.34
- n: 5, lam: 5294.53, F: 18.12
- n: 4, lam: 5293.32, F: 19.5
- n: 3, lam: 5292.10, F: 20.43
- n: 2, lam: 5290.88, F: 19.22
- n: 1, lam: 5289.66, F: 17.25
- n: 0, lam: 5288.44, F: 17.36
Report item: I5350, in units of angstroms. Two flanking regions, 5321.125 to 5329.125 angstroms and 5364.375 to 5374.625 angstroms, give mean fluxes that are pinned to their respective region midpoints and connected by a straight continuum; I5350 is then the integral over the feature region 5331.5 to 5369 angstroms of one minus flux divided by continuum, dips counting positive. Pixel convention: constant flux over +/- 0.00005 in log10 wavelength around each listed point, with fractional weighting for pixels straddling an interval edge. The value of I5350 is -1.2 angstroms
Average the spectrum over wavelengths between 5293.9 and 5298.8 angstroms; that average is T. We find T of 18.4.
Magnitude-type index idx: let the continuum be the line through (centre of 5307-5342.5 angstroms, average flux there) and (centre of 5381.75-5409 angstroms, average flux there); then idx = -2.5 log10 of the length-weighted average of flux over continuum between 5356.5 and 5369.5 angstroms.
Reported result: -0.04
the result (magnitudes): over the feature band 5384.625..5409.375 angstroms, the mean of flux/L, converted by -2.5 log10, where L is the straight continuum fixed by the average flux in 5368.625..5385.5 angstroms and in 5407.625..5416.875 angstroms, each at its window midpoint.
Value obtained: 0.03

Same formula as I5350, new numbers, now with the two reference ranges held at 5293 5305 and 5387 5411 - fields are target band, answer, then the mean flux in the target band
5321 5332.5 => 0.4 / 18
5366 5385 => -1.1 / 19.5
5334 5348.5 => 0.2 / 18.3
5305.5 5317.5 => -0.3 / 19.2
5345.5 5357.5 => -0.3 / 18.9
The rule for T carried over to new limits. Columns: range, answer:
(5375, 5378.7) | 19.5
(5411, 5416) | 18.9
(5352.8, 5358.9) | 19.1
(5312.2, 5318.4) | 19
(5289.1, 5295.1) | 18.9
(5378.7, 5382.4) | 20.7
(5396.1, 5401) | 18.5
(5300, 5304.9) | 19.2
